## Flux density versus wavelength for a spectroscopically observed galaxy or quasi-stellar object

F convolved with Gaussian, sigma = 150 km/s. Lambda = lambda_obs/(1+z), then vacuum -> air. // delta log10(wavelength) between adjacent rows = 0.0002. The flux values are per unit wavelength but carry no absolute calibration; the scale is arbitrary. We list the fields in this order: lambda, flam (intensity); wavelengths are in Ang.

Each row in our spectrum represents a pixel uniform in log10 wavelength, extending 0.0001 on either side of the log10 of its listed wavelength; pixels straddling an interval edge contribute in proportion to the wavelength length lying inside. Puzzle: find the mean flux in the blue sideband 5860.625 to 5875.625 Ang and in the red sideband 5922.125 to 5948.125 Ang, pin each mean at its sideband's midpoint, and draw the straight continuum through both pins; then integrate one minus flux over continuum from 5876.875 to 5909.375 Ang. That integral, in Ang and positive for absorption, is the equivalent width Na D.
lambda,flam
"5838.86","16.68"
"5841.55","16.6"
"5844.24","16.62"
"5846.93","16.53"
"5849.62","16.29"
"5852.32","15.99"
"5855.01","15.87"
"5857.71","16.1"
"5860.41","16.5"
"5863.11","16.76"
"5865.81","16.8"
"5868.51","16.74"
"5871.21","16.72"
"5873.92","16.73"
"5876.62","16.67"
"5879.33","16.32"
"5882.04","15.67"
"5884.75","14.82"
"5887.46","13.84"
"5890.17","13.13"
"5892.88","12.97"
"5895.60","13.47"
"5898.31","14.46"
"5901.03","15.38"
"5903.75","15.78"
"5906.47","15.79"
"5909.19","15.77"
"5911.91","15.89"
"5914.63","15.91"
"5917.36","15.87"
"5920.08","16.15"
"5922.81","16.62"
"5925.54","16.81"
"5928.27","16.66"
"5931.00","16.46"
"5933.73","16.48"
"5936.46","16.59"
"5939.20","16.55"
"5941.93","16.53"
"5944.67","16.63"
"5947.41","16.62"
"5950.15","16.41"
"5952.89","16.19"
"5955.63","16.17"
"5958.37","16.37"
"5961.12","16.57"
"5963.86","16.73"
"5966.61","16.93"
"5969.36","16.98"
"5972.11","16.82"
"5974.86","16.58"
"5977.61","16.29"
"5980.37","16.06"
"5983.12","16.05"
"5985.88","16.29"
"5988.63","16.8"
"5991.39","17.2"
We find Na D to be 3.6 Ang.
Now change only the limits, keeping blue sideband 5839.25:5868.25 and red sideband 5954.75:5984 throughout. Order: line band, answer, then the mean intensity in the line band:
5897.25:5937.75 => 1.05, 16.1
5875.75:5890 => 1.06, 15.2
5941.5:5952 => -0.02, 16.5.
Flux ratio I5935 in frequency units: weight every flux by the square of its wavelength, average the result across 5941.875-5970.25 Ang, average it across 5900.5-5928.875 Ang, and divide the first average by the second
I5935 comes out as 1.04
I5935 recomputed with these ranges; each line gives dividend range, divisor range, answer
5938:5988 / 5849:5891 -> 1.07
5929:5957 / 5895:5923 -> 1.07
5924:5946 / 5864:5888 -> 1.05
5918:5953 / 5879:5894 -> 1.17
